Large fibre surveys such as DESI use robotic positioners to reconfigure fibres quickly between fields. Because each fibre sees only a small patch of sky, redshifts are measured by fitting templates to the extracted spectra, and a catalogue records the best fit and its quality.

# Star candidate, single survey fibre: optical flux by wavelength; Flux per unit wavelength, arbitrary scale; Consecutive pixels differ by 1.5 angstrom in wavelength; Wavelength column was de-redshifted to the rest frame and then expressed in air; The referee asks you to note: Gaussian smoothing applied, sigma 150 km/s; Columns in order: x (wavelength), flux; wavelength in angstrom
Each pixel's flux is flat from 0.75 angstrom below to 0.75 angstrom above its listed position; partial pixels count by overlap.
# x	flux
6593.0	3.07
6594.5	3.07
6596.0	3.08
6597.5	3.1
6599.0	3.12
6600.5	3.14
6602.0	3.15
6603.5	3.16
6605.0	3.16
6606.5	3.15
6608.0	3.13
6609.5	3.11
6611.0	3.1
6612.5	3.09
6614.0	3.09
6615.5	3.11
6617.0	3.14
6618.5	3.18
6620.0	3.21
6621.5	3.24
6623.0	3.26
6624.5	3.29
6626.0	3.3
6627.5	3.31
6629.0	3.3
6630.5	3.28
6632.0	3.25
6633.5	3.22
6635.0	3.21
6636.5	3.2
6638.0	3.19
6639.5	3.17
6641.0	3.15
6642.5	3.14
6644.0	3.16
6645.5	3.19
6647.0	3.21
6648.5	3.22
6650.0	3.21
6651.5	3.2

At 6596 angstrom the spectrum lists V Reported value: 3.08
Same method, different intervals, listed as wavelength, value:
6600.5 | 3.14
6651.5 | 3.2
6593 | 3.07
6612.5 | 3.09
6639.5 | 3.17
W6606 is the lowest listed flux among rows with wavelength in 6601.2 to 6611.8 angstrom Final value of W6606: 3.1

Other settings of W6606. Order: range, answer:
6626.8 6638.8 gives 3.19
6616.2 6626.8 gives 3.14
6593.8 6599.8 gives 3.07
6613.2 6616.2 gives 3.09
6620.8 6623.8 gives 3.24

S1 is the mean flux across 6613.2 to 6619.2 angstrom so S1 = 3.13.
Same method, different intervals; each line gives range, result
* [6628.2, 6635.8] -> 3.25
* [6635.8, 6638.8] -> 3.19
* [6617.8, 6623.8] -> 3.22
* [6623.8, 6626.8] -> 3.3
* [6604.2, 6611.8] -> 3.13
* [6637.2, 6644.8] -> 3.16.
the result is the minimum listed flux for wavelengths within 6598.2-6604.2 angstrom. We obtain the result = 3.12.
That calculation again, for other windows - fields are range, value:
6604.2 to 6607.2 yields 3.15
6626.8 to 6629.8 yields 3.3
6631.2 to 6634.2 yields 3.22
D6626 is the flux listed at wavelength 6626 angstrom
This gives 3.3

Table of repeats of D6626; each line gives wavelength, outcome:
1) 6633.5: 3.22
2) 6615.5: 3.11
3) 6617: 3.14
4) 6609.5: 3.11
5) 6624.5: 3.29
